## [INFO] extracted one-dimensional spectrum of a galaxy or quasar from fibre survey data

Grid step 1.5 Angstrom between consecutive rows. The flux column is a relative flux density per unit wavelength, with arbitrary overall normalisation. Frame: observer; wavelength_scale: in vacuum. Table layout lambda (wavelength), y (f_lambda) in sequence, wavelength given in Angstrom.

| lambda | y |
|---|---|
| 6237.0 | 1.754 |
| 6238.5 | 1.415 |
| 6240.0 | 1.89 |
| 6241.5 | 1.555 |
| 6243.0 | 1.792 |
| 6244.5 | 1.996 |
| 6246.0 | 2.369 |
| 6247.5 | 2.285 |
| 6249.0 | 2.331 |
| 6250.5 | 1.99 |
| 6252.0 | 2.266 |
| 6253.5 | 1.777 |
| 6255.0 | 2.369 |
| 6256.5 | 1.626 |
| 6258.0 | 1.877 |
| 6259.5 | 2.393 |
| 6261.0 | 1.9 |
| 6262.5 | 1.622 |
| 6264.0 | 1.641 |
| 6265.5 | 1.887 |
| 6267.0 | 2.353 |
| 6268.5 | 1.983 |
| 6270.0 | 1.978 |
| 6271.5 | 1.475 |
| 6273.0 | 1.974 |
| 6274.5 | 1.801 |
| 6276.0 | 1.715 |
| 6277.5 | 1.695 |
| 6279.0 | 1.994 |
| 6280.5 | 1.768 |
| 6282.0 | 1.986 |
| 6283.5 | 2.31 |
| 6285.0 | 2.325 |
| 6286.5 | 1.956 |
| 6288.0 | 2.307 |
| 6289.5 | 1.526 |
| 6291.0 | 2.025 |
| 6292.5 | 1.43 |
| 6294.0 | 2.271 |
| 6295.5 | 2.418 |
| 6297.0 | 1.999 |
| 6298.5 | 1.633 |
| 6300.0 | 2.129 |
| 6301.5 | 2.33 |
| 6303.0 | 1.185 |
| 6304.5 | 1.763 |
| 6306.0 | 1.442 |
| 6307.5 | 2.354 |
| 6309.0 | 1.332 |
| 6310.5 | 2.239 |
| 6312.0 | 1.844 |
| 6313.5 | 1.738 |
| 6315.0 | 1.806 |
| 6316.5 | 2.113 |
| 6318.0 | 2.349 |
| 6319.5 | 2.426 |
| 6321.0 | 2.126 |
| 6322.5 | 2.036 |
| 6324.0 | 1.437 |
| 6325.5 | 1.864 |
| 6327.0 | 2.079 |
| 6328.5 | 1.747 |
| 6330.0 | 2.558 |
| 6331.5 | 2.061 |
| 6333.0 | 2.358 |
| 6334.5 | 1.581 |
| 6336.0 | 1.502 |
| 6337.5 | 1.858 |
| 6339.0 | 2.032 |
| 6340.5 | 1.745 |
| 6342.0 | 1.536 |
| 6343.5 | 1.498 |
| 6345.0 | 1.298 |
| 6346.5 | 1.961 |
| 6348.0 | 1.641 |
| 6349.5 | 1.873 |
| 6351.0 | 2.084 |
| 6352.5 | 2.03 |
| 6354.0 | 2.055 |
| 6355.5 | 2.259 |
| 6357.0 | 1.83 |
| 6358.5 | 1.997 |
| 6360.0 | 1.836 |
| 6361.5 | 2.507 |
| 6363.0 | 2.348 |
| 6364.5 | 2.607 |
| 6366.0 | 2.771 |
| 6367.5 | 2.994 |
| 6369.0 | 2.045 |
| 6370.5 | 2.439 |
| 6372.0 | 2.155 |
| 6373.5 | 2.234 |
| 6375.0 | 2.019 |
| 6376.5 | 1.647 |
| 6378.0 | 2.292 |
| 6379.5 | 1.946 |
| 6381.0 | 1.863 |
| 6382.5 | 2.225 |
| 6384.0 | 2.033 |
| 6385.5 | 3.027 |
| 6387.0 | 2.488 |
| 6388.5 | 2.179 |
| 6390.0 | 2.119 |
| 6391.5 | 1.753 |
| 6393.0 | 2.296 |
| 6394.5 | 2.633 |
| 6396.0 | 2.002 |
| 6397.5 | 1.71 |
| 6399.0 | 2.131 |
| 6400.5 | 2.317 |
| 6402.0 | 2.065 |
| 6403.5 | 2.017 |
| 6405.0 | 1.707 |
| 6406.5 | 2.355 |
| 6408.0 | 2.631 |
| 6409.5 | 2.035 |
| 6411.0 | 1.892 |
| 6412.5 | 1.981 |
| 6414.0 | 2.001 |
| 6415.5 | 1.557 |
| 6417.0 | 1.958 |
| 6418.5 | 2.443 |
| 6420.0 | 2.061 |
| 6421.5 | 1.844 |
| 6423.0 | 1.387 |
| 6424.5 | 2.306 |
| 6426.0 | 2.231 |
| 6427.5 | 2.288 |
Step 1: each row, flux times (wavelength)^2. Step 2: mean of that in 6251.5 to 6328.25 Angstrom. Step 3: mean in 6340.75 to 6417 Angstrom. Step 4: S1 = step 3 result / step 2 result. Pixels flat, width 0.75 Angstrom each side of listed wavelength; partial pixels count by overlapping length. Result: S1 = 1.1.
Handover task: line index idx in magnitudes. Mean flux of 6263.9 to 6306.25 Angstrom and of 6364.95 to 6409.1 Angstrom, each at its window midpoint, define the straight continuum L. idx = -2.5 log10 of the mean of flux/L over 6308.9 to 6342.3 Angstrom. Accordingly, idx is 0.05 mag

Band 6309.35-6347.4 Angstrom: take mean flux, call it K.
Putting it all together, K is 1.9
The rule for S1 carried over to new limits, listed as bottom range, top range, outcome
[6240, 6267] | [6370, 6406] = 1.12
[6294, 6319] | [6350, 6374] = 1.19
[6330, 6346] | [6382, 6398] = 1.27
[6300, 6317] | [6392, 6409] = 1.21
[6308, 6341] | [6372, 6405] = 1.12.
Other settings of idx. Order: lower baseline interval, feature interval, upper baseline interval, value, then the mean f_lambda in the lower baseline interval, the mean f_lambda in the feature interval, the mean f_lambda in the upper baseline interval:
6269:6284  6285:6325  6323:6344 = -0.05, 1.86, 1.94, 1.85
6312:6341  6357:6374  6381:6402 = -0.11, 1.97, 2.34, 2.21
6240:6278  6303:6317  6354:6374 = 0.17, 1.95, 1.81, 2.3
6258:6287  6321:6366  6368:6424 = 0.04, 1.93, 1.96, 2.1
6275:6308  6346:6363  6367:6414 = 0.03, 1.93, 2.02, 2.16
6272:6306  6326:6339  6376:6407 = 0.02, 1.92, 1.97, 2.14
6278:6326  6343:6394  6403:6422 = -0.07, 1.95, 2.13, 2.04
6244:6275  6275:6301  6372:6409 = 0.03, 2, 1.97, 2.15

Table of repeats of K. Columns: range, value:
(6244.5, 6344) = 1.95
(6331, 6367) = 1.98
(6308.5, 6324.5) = 1.97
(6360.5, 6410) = 2.23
